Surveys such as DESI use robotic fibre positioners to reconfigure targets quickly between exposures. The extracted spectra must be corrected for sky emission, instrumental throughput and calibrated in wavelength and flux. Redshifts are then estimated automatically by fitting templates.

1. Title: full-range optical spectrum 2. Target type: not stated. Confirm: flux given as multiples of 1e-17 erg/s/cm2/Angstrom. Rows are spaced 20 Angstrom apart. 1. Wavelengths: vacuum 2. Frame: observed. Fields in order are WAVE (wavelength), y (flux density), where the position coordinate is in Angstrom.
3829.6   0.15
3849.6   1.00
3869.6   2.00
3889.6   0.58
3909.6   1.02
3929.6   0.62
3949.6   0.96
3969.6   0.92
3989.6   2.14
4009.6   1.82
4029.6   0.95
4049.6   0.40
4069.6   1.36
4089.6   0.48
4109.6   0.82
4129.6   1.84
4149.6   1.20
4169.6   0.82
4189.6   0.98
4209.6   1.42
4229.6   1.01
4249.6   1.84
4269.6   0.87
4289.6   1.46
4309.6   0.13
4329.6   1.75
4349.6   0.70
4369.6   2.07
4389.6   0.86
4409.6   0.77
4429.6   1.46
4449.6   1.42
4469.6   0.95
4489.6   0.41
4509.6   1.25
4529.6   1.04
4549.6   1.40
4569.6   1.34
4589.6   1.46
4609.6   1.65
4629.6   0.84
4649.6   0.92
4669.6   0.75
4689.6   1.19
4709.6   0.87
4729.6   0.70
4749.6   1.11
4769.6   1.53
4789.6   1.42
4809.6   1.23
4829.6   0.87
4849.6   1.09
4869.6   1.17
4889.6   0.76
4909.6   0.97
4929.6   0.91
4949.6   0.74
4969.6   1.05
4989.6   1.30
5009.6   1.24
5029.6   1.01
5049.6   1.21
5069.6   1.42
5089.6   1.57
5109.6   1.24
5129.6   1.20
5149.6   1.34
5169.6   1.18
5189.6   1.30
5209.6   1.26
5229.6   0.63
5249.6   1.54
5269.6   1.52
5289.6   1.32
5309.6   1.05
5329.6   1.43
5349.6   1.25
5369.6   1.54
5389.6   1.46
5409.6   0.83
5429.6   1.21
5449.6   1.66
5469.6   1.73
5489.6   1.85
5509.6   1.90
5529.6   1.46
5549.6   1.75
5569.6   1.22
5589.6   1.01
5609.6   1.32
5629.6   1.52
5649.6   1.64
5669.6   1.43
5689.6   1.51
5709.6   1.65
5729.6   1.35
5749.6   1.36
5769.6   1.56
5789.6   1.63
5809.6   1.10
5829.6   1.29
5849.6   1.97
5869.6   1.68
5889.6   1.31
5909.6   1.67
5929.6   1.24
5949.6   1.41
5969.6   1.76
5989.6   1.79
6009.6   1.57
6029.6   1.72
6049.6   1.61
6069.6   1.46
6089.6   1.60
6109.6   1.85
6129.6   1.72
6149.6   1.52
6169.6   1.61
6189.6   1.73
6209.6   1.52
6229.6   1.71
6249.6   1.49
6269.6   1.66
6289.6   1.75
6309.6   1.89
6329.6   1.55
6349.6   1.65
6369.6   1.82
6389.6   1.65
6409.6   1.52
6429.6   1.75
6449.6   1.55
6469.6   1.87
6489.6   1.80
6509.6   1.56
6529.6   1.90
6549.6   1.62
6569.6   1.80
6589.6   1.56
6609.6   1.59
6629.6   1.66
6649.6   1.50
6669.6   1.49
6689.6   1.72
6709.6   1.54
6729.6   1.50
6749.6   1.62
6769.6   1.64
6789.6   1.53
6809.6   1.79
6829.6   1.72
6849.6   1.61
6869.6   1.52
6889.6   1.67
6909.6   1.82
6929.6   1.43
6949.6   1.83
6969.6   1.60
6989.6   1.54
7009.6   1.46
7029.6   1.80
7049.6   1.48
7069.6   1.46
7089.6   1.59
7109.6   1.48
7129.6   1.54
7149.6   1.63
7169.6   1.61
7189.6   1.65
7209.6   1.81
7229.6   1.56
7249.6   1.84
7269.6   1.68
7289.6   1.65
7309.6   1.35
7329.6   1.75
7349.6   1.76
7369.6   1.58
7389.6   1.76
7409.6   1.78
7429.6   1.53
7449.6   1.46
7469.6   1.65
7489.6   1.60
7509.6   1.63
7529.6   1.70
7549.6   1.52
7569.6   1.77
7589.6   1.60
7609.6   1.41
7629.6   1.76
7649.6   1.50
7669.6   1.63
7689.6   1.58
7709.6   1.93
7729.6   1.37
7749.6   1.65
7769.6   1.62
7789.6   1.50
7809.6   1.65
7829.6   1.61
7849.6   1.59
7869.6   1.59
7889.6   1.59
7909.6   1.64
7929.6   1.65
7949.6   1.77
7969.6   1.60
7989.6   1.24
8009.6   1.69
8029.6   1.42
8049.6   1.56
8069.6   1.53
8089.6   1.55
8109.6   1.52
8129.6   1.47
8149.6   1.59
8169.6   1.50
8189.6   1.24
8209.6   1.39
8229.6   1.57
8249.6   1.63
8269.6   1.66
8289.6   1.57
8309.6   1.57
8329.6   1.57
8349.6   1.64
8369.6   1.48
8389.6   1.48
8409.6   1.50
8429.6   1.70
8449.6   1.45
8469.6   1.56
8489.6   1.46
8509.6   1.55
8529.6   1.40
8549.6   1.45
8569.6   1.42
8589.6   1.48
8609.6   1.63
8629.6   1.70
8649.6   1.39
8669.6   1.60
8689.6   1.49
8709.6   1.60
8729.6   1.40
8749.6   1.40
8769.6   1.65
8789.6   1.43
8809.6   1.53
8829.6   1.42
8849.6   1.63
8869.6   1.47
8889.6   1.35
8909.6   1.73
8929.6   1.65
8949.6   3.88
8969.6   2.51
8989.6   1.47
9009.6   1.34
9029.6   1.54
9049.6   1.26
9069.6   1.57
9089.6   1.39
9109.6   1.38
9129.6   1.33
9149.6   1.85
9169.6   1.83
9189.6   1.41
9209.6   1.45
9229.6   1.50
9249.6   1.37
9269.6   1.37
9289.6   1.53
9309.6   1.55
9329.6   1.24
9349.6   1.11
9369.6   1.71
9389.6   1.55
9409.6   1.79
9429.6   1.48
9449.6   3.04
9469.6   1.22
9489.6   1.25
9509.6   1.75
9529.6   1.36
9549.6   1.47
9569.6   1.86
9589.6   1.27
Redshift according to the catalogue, 0.36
